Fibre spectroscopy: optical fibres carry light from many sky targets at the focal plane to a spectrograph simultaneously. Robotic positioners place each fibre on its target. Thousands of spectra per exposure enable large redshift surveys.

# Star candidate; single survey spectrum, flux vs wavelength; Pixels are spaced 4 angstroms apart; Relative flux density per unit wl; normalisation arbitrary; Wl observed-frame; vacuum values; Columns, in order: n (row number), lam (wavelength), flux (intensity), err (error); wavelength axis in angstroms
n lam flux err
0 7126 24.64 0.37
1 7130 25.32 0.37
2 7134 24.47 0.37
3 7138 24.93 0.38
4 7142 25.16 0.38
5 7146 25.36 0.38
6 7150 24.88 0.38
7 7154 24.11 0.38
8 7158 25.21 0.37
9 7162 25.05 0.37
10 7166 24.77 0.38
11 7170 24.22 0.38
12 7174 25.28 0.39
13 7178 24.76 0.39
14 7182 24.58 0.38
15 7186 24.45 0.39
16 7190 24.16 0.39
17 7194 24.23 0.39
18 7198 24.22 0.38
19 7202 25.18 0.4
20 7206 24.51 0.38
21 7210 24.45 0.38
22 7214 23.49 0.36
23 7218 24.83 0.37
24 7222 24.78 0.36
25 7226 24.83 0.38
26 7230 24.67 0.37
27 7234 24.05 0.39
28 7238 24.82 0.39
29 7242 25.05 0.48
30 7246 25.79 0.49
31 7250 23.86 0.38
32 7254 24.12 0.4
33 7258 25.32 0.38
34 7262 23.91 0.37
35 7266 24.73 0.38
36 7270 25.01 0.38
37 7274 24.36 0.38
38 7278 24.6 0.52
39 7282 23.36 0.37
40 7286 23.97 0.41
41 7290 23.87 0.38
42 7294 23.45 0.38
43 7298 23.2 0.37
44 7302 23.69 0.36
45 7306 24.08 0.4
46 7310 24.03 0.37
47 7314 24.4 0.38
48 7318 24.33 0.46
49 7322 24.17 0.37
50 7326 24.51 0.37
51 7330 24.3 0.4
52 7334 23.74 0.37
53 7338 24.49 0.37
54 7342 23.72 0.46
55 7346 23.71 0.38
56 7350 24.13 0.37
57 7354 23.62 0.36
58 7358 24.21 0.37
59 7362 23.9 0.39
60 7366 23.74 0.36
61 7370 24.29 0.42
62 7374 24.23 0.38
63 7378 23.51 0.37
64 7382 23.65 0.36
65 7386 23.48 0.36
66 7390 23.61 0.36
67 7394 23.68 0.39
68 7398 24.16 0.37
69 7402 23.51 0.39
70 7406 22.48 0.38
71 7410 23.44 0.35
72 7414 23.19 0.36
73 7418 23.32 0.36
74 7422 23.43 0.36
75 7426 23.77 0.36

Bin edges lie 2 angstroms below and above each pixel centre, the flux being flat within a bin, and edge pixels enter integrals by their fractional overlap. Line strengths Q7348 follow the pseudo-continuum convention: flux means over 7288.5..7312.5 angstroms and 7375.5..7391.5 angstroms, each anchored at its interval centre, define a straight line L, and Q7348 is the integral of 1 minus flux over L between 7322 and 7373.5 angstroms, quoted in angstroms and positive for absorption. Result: -0.9 angstroms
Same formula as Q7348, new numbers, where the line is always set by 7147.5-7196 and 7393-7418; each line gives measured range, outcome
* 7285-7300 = 0.3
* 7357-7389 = -0.4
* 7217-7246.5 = -0.6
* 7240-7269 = -0.6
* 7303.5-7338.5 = -0.5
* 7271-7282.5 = -0.1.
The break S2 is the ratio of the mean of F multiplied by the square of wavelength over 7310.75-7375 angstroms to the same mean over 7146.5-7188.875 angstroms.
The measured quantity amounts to 1.0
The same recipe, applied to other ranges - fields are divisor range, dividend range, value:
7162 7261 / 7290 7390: 1.01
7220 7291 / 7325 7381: 1.01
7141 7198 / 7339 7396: 1.02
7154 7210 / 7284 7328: 1.01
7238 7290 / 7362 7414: 1.00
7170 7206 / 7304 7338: 1.02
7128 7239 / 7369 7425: 1.01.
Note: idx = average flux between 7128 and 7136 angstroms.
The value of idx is 24.9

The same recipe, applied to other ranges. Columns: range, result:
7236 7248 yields 25.2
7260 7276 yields 24.5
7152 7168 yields 24.8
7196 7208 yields 24.6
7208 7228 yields 24.5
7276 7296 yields 23.9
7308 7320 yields 24.3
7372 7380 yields 23.9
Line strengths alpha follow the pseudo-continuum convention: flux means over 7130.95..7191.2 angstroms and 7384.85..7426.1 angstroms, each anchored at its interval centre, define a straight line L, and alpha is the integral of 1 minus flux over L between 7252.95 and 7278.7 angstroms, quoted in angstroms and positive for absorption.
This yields -0.4 angstroms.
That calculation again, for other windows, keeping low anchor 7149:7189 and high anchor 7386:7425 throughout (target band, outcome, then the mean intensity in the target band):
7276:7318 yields 0.2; 23.9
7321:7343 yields -0.3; 24.2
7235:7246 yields -0.3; 25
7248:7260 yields -0.1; 24.4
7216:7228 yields -0.2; 24.8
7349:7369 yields -0.2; 23.9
